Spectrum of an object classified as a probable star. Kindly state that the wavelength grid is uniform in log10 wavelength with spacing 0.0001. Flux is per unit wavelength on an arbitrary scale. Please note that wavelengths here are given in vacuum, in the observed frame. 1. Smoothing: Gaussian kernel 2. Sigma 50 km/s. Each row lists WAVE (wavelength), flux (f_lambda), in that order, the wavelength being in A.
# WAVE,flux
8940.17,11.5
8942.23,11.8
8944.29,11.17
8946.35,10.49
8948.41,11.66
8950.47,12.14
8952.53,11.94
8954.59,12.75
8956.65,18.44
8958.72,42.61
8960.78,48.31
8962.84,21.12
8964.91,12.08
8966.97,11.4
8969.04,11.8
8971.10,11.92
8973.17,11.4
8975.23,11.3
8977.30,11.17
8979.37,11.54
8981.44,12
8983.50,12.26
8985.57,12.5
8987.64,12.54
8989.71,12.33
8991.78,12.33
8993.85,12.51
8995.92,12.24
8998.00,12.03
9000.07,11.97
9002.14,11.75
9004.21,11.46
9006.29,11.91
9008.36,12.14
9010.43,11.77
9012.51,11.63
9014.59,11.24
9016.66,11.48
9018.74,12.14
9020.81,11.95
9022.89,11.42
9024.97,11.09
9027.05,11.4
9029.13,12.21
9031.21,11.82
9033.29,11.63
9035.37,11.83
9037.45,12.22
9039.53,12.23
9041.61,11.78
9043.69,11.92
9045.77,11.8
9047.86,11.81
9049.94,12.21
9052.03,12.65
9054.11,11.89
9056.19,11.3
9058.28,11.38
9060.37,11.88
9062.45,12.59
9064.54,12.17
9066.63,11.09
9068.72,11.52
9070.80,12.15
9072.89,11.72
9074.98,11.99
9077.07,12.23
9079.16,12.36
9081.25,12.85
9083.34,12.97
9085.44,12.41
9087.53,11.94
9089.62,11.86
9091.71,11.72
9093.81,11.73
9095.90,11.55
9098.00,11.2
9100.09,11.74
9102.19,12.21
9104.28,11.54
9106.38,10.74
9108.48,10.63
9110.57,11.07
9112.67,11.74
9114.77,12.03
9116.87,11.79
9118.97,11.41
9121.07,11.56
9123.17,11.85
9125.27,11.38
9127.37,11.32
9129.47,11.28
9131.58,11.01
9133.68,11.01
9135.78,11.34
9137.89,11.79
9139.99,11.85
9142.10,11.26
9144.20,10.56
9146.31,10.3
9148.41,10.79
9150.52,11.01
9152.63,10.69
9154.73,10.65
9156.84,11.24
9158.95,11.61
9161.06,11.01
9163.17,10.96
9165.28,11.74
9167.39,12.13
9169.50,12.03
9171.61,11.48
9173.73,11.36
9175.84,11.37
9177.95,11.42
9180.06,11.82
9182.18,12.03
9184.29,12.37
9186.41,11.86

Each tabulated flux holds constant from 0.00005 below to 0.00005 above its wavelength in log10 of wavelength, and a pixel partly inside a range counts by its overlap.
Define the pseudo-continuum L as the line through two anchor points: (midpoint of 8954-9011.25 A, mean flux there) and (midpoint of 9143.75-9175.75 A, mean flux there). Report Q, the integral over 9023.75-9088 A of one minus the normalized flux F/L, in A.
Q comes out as 6.73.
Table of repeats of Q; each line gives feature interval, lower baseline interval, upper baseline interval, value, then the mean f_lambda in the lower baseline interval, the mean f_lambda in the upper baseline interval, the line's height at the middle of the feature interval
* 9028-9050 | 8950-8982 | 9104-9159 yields 3.9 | 17.1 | 11.2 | 14.5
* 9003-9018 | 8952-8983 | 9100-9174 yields 3.9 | 17.3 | 11.3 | 15.8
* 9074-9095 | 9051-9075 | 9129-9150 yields -1.0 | 11.9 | 11.1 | 11.6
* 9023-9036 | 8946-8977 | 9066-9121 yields 2.5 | 17.3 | 11.8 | 14.5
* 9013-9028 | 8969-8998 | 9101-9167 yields 0.4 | 12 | 11.3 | 11.8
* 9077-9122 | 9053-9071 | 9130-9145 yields -1.0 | 11.8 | 11.3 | 11.5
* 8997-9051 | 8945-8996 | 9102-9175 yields 8.5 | 15.3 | 11.3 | 14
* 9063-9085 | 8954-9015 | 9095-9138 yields 0.6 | 14.7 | 11.4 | 12.5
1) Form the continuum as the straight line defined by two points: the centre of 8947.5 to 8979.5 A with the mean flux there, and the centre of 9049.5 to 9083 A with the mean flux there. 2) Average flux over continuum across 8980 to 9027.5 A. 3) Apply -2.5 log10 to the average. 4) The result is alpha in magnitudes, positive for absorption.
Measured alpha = 0.26 mag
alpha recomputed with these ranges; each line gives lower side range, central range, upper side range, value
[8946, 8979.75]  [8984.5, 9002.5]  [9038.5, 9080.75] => 0.24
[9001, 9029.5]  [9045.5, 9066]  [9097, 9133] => -0.03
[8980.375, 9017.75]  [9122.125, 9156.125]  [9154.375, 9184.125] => 0.05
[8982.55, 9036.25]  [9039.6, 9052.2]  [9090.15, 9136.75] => -0.02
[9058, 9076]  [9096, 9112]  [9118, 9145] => 0.02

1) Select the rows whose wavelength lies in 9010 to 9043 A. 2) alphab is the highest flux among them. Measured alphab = 12.23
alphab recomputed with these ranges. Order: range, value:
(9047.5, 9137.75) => 12.97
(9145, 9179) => 12.13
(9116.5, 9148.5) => 11.85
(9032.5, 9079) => 12.65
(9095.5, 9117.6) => 12.21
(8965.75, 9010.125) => 12.54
